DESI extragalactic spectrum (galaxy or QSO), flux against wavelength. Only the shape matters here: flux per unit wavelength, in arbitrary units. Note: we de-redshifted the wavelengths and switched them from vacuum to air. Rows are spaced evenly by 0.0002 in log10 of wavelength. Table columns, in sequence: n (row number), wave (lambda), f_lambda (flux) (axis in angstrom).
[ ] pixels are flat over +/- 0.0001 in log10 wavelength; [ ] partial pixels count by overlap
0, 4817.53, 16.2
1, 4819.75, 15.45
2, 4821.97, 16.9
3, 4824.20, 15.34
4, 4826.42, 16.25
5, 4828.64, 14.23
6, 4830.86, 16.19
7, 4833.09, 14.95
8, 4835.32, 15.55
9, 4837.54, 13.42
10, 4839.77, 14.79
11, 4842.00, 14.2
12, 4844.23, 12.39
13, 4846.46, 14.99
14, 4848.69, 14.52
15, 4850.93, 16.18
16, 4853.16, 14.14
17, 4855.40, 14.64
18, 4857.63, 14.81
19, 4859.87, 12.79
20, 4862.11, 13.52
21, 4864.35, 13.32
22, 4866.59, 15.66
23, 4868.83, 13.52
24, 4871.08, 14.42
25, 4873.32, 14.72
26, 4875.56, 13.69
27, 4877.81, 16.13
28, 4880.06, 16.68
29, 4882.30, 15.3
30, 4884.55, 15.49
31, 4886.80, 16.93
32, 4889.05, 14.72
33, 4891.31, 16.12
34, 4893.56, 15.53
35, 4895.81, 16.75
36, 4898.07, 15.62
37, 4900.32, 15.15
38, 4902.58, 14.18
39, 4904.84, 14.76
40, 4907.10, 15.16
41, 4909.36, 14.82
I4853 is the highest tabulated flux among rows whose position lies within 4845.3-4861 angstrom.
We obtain 16.18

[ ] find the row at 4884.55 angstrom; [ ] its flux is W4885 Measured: 15.49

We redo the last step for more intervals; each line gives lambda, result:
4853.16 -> 14.14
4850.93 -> 16.18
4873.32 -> 14.72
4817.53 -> 16.2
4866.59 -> 15.66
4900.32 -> 15.15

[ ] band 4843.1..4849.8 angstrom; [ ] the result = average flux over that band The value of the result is 14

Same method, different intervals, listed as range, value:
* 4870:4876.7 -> 14.3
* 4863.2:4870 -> 14.2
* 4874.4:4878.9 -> 14.9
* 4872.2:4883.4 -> 15.3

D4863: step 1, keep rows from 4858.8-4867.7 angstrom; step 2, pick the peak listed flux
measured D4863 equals 15.66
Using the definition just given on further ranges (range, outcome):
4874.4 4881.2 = 16.68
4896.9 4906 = 15.62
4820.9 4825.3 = 16.9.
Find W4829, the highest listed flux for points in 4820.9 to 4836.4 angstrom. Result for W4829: 16.9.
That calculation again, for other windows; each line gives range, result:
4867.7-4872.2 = 14.42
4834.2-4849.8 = 15.55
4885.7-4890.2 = 16.93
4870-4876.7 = 14.72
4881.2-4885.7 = 15.49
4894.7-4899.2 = 16.75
